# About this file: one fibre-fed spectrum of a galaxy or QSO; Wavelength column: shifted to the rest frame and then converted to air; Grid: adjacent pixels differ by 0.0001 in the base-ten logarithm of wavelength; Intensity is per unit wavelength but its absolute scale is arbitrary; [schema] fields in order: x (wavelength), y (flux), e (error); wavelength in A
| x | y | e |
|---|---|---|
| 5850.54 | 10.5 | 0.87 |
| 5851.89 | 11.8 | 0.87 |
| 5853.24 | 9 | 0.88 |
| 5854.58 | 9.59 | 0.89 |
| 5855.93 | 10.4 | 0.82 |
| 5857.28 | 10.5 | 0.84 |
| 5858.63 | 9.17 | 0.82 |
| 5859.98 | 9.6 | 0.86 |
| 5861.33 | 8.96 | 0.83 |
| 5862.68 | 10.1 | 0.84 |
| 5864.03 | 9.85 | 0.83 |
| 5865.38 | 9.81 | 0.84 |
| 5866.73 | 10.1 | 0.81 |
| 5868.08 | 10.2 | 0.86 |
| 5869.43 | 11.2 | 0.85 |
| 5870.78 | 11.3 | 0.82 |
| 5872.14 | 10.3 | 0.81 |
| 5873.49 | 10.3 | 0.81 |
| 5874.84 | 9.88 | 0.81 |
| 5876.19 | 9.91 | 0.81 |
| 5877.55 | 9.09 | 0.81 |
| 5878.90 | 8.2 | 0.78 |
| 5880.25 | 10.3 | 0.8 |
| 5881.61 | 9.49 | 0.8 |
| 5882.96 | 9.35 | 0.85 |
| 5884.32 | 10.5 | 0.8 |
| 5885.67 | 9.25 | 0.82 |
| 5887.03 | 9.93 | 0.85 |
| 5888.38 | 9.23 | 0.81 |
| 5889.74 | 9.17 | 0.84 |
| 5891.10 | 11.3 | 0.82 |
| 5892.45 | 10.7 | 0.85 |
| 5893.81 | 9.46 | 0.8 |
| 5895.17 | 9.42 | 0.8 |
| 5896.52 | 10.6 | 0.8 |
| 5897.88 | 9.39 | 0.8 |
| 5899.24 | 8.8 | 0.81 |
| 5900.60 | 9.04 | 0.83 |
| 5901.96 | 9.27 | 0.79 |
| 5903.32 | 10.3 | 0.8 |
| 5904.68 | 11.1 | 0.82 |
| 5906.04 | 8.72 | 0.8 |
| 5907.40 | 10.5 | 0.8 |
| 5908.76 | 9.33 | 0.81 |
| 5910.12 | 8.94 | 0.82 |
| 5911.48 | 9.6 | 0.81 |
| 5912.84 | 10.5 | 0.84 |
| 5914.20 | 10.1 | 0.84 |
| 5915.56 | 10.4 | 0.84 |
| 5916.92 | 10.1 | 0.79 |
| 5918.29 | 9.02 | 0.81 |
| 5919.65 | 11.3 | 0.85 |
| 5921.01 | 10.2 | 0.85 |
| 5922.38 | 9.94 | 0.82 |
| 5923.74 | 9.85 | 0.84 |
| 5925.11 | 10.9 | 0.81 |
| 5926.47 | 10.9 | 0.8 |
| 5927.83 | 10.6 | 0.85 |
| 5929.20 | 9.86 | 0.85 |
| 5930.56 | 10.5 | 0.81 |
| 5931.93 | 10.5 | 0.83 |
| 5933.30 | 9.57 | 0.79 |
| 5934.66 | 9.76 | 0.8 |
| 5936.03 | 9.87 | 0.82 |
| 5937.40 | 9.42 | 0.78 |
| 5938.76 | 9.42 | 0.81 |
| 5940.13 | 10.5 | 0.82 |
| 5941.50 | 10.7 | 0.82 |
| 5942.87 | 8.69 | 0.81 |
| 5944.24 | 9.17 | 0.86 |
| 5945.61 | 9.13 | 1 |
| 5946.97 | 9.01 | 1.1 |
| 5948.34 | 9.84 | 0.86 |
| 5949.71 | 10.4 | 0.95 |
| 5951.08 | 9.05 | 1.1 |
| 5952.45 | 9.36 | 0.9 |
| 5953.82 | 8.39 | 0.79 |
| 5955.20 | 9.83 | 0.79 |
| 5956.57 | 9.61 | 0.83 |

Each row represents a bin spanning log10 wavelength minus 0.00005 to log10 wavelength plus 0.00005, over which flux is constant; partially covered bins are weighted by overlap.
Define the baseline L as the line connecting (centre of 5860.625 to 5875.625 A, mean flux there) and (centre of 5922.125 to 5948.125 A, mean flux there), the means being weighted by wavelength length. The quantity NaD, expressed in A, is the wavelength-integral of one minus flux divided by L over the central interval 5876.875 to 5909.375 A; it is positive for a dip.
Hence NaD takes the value 1.27 A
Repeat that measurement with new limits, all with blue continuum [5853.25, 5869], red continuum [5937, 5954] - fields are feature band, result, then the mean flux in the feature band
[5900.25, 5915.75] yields -0.3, 9.82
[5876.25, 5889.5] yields 0.3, 9.49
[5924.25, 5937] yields -0.9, 10.2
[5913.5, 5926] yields -0.8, 10.2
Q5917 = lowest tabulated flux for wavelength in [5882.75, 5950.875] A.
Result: 8.69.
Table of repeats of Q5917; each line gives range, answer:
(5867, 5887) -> 8.2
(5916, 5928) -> 9.02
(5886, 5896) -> 9.17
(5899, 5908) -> 8.72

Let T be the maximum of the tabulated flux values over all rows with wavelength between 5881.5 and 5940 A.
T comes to 11.3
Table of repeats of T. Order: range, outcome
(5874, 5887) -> 10.5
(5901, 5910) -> 11.1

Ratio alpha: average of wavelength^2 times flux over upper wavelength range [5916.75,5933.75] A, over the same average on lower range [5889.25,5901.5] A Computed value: 1.06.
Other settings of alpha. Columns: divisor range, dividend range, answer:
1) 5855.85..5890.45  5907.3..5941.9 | 1.04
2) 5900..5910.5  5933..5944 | 1.02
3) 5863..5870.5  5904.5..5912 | 0.95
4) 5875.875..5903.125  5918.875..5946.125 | 1.06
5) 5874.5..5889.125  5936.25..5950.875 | 1.03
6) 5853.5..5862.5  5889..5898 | 1.05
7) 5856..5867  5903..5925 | 1.04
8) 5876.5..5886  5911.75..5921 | 1.09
